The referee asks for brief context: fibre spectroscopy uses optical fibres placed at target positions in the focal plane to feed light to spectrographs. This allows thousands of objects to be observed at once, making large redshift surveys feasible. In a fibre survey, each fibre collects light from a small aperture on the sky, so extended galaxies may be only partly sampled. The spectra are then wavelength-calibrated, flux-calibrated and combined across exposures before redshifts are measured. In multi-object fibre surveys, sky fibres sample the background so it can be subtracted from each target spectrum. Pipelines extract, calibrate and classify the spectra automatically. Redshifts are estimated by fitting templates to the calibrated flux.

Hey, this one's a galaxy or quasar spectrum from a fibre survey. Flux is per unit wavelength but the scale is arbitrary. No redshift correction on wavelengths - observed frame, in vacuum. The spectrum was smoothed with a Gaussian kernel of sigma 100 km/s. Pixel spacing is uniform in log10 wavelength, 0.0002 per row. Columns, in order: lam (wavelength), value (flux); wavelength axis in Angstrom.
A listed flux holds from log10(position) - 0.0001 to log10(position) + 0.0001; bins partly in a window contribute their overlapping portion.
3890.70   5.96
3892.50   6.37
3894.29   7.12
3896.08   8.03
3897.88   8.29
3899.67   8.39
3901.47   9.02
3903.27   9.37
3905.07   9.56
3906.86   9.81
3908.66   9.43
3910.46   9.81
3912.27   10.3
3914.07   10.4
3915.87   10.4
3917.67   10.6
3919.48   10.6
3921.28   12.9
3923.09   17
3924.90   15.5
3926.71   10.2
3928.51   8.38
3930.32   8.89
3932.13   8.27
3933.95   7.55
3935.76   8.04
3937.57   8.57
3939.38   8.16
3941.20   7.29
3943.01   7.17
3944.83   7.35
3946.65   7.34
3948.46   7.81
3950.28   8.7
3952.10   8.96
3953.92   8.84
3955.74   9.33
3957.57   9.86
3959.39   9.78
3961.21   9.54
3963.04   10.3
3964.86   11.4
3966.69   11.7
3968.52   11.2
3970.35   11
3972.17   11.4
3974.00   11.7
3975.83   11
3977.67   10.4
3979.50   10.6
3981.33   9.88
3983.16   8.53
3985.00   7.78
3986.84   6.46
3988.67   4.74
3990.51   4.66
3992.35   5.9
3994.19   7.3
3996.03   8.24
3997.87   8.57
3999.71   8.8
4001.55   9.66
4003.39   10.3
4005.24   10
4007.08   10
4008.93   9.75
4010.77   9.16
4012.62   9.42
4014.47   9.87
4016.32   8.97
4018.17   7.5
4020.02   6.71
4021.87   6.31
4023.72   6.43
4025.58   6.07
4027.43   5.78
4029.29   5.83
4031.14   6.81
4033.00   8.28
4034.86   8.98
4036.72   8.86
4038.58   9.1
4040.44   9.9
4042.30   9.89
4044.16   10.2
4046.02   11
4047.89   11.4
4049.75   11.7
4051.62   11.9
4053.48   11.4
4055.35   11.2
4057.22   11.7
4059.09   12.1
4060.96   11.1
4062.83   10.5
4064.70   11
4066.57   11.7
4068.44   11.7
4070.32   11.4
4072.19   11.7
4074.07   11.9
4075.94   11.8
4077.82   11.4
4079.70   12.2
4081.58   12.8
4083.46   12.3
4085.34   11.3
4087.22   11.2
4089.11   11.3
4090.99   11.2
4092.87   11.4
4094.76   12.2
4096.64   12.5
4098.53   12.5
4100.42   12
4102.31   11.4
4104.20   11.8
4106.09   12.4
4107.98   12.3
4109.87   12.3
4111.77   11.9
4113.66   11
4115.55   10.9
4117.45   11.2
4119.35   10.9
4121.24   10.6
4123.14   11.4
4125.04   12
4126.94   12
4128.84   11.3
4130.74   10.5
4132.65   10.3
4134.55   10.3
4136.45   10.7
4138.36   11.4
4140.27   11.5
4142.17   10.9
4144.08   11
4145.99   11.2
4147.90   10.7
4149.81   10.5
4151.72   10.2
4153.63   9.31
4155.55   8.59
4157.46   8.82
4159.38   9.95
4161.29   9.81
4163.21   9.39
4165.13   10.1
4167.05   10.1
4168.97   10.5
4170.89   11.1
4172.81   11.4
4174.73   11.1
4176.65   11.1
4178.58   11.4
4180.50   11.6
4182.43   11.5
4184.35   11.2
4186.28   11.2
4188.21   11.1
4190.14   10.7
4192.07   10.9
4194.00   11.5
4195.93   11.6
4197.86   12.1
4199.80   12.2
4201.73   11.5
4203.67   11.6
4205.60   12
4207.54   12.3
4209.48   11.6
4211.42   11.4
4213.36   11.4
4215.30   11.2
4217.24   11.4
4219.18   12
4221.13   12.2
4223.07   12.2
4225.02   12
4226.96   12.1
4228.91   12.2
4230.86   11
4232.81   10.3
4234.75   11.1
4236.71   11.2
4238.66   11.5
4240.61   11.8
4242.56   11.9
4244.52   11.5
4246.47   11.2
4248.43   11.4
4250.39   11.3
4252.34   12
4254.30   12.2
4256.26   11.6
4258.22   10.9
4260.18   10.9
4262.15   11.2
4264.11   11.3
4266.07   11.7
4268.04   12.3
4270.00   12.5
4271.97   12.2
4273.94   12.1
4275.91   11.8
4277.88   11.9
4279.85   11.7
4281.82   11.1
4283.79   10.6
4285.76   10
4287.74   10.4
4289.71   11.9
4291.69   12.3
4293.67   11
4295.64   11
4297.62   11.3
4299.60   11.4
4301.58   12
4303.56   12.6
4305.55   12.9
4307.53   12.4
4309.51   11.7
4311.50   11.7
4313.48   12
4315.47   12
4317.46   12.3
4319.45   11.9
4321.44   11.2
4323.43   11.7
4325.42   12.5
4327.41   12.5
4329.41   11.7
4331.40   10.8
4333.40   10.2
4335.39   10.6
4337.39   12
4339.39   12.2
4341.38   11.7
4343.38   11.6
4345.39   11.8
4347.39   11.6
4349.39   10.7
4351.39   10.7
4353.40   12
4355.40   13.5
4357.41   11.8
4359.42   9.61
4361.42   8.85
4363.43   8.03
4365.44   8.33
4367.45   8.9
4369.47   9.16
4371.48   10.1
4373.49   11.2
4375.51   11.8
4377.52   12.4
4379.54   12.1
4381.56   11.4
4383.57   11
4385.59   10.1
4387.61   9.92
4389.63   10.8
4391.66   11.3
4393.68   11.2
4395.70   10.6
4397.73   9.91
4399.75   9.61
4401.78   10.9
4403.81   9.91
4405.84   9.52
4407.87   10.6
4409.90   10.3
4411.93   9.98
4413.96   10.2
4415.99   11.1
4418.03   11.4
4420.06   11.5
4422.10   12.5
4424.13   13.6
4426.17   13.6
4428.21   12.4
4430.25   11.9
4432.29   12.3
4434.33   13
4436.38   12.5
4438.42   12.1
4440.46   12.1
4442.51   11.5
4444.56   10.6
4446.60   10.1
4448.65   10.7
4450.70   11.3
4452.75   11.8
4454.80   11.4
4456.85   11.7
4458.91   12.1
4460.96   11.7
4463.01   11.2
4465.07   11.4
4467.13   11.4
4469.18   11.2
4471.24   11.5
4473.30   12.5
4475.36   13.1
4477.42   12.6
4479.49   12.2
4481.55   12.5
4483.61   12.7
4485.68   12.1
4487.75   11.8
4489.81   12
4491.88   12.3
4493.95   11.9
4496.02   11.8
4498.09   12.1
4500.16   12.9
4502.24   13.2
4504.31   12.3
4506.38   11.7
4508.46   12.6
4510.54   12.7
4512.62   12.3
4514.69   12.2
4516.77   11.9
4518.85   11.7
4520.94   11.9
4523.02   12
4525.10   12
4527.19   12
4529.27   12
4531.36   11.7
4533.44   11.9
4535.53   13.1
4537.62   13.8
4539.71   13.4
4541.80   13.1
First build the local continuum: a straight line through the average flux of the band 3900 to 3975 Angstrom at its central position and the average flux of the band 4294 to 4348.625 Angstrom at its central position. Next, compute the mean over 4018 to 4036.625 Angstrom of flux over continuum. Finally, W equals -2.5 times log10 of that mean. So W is 0.43 mag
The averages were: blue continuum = 9.83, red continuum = 11.7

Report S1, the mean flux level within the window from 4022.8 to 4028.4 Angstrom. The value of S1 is 6.08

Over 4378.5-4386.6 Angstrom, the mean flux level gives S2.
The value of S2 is 11.2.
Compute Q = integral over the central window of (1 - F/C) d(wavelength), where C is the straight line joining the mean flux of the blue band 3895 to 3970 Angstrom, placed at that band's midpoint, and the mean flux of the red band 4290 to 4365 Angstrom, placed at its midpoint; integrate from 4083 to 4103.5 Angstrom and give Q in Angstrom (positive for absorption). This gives -2.7 Angstrom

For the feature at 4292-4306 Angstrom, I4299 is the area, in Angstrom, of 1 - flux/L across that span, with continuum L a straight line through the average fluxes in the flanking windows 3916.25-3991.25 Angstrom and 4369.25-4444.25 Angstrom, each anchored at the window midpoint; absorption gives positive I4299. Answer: -1.1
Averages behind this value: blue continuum 9.51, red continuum 11.2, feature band 11.7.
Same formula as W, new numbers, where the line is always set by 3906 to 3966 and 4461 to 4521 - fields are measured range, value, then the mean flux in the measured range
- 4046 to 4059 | -0.137 mag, 11.5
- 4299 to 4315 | -0.074 mag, 12.1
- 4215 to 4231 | -0.090 mag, 11.9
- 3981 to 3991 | 0.383 mag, 6.94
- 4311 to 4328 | -0.057 mag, 12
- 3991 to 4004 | 0.204 mag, 8.23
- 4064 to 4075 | -0.132 mag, 11.6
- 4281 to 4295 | 0.017 mag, 11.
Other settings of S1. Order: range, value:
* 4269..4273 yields 12.3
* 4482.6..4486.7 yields 12.4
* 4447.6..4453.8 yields 11.3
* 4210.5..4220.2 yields 11.5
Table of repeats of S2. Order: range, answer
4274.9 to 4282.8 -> 11.6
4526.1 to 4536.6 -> 12.1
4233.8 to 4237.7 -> 11.1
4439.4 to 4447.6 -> 11.1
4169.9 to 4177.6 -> 11.2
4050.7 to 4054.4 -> 11.7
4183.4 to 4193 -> 11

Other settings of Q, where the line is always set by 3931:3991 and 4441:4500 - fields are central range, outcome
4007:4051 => 3.27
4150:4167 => 0.79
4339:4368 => 0.99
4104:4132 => -4.66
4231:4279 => -4.40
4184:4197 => -1.19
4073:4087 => -3.32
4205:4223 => -2.38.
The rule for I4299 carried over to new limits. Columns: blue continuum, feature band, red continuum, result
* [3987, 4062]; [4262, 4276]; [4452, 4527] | -1.8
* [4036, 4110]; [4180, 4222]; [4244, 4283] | 0.1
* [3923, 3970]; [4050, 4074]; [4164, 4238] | -2.7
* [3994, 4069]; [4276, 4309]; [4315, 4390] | -2.4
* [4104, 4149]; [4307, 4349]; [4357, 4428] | -3.4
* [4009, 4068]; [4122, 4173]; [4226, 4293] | -0.5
